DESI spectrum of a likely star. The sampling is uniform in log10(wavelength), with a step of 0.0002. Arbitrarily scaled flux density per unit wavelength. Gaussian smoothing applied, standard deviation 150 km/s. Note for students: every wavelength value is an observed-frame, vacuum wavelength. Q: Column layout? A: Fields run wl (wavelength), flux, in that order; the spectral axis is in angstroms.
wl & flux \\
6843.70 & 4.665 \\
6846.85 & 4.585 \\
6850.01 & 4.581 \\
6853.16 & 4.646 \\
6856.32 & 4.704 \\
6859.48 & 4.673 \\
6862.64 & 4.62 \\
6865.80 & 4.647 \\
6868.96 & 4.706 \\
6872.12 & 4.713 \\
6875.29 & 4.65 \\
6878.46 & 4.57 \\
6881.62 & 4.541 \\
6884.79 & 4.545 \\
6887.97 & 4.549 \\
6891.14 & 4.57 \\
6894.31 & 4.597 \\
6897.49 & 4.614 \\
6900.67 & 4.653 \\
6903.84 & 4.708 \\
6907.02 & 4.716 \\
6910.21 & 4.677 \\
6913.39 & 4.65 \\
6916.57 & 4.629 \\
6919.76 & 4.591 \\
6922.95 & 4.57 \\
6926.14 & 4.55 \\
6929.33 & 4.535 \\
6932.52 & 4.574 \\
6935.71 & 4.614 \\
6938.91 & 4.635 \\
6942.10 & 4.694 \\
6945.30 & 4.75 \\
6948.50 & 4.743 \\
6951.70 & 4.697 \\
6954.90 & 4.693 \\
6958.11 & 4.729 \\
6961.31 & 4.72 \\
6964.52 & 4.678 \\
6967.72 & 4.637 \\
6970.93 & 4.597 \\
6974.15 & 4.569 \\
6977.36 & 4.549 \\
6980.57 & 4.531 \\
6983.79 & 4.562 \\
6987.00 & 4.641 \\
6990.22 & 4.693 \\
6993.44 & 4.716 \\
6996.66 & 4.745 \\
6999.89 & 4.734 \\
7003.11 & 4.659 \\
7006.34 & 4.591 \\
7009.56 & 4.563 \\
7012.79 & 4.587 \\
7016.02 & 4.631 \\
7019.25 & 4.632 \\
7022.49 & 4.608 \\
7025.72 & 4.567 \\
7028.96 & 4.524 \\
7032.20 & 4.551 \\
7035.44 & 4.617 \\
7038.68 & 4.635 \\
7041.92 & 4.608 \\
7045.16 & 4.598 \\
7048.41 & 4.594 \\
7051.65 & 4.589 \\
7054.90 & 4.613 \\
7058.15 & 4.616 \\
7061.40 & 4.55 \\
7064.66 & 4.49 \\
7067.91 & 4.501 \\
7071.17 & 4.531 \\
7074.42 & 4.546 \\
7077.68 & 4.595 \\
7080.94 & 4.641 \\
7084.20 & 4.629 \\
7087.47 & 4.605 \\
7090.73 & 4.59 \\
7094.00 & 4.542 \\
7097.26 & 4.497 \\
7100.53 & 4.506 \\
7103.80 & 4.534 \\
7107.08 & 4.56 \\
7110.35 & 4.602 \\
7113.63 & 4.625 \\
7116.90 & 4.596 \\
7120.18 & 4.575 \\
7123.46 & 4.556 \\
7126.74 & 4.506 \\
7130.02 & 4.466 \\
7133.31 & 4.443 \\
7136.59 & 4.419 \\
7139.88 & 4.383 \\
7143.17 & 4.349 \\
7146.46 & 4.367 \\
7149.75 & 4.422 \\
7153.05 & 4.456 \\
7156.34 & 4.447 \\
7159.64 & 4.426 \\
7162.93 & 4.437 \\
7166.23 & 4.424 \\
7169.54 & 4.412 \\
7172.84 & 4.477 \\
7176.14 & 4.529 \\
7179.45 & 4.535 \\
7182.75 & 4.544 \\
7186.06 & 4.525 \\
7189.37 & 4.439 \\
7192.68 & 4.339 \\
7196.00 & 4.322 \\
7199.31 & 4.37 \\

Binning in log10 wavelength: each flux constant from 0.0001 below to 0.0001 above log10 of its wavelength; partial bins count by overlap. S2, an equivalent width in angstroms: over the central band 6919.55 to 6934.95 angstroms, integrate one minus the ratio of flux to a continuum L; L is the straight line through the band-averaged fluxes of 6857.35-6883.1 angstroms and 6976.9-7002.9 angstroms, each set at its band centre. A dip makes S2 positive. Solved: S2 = 0.3 angstroms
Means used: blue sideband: 4.64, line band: 4.56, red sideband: 4.65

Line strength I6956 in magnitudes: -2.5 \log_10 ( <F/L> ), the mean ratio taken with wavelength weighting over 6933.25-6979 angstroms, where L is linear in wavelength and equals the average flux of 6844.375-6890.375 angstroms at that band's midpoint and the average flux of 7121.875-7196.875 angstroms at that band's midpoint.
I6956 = -0.02 mag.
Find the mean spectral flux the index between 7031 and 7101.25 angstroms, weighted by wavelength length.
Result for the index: 4.58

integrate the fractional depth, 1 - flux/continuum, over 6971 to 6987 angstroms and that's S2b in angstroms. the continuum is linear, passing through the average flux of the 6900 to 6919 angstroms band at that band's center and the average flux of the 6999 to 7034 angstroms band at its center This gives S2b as 0.2 angstroms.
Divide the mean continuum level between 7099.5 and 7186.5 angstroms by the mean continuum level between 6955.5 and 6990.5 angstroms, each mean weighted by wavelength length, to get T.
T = 1.0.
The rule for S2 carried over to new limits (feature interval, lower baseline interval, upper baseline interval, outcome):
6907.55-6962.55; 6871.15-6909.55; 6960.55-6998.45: -0.3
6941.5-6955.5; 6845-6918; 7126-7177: -0.4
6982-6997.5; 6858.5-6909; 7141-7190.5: -0.4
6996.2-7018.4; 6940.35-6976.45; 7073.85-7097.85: 0.0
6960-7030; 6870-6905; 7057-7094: -0.6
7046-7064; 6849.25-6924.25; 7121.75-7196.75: -0.3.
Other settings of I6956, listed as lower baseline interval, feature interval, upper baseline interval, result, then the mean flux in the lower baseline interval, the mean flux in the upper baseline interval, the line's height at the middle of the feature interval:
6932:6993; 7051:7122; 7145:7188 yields -0.01 mag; 4.65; 4.46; 4.54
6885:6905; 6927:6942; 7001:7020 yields 0.00 mag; 4.61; 4.61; 4.61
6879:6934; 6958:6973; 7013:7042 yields -0.01 mag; 4.6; 4.6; 4.6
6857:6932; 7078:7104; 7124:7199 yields -0.02 mag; 4.62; 4.44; 4.49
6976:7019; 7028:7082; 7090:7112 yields 0.00 mag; 4.63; 4.54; 4.58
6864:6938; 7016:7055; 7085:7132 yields 0.00 mag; 4.62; 4.55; 4.58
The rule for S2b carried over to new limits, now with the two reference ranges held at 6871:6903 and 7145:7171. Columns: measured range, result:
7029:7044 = -0.3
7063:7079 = -0.2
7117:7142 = -0.2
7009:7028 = -0.3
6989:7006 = -0.6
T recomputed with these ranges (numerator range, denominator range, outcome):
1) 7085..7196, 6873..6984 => 0.97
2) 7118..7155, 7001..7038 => 0.97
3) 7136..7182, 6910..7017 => 0.96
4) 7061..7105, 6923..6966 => 0.98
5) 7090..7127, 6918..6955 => 0.98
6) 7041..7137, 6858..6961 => 0.98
